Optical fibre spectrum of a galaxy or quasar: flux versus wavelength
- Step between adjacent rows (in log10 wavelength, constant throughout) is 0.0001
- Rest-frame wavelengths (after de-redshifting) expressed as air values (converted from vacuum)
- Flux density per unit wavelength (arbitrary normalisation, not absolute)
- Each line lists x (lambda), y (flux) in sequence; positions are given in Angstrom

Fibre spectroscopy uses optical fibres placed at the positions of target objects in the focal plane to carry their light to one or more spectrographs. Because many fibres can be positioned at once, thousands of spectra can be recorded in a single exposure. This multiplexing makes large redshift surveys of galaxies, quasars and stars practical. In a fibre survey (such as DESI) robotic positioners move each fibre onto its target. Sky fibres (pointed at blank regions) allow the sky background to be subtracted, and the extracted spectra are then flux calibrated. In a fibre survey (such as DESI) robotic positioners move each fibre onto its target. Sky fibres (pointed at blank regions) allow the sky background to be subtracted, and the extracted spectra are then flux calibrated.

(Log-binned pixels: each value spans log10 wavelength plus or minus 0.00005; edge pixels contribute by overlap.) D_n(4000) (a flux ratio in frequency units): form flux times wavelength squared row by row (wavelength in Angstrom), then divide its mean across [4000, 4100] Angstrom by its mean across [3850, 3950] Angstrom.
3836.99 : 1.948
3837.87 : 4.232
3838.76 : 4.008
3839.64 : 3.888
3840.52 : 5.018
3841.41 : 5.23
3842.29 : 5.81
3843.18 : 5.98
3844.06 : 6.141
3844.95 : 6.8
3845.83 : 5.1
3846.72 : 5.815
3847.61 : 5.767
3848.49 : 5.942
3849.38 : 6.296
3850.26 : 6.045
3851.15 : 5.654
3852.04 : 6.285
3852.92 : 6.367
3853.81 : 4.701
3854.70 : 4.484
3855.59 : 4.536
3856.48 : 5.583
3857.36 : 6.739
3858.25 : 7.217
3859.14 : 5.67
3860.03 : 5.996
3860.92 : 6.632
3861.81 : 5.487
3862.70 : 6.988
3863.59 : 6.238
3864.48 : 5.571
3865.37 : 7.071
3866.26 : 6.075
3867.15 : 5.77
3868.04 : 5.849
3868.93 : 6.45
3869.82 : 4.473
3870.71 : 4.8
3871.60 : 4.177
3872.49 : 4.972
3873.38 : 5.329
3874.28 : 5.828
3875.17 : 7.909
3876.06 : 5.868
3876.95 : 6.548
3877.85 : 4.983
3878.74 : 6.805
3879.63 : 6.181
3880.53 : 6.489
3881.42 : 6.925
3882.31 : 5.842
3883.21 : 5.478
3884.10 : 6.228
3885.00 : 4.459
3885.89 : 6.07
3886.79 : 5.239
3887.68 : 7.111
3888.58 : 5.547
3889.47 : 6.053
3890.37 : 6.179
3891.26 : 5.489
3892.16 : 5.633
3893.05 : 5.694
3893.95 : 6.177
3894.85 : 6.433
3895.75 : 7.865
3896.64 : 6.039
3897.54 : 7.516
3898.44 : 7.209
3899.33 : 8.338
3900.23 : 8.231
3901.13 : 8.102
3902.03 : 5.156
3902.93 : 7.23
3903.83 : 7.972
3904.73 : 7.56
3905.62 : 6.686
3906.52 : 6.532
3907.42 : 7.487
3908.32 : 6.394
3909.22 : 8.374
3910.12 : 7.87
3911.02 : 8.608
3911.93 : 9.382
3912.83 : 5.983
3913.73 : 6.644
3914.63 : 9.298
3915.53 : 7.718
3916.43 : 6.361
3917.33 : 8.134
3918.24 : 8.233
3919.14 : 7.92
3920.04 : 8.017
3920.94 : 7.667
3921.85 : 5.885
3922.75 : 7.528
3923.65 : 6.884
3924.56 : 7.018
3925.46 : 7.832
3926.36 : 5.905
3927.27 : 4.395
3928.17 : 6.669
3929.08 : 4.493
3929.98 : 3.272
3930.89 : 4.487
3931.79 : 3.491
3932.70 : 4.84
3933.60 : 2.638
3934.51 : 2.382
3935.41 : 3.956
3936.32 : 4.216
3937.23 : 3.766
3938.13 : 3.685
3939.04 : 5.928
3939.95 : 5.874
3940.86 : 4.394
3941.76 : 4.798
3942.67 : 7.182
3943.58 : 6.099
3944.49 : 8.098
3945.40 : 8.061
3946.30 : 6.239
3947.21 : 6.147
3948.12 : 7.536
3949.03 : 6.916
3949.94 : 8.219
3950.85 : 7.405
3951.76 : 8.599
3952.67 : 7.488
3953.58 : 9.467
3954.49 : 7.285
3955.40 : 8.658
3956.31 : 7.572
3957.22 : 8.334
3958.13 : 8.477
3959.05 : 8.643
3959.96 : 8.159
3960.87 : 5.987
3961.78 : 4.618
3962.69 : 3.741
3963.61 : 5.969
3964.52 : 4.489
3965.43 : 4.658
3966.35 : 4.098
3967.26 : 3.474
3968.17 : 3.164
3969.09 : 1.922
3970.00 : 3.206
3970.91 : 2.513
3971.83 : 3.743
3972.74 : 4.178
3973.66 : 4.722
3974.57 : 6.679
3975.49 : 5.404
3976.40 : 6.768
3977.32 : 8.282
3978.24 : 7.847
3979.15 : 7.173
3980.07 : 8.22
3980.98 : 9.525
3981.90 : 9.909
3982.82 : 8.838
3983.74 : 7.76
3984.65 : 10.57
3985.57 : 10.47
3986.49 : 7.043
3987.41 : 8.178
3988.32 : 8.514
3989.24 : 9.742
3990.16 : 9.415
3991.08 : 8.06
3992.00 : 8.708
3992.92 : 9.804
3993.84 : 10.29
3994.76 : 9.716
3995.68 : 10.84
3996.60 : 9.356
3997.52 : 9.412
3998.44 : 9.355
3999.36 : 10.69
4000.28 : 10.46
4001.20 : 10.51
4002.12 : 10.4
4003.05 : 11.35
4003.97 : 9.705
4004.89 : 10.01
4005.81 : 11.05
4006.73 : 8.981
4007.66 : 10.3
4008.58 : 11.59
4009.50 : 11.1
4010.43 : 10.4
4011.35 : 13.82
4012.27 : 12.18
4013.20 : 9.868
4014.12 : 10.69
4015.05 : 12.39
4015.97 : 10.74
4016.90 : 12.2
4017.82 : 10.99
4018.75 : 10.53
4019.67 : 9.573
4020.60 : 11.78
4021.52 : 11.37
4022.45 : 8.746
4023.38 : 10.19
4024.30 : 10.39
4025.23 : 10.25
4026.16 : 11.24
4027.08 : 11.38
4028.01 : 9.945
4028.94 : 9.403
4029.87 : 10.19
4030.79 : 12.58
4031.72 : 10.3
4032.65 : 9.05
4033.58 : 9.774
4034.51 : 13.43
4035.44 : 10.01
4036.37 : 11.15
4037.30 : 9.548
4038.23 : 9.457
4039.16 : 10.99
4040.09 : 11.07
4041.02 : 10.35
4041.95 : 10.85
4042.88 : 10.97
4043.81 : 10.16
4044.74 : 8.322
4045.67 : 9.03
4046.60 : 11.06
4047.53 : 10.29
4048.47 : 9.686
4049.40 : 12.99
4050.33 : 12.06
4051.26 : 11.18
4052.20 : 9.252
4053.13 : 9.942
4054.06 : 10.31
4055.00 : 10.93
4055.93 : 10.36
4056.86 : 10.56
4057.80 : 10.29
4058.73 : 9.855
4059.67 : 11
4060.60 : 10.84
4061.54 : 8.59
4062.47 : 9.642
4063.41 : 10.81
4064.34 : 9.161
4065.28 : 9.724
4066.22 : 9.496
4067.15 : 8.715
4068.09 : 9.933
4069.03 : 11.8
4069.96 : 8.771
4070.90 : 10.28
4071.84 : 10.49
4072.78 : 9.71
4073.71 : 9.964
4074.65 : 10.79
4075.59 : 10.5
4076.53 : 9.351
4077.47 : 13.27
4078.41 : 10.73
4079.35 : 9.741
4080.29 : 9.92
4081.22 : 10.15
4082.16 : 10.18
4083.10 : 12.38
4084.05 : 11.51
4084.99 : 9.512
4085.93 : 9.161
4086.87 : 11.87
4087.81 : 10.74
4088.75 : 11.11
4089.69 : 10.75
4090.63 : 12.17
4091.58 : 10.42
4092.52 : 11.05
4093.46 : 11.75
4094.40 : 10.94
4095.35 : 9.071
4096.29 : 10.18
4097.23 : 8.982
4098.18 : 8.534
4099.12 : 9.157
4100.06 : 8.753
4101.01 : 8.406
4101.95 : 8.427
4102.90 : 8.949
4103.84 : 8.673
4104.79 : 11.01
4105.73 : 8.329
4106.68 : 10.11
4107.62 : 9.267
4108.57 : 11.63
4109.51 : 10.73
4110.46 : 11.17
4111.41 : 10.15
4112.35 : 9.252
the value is 1.82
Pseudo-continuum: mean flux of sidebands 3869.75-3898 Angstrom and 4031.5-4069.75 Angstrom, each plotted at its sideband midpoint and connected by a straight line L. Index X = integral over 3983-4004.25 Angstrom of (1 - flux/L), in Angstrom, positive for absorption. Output -1.8 Angstrom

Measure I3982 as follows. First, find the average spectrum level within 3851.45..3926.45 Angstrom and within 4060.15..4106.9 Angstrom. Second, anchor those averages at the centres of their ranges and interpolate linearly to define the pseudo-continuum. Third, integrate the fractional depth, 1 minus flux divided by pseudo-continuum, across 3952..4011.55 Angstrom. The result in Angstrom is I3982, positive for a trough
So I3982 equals 2.1 Angstrom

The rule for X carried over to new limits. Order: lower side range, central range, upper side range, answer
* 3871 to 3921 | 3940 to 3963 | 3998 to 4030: 3.94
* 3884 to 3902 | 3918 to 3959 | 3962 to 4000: 3.24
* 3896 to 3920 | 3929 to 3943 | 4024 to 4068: 6.55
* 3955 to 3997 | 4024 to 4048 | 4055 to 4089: -3.50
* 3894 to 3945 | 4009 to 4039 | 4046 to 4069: -4.58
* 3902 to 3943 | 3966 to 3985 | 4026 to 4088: 4.44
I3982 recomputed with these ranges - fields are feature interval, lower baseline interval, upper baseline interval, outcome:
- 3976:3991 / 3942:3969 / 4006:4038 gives -0.46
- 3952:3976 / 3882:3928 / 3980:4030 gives 8.47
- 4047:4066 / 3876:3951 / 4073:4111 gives -1.82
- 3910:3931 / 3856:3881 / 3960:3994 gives -2.10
